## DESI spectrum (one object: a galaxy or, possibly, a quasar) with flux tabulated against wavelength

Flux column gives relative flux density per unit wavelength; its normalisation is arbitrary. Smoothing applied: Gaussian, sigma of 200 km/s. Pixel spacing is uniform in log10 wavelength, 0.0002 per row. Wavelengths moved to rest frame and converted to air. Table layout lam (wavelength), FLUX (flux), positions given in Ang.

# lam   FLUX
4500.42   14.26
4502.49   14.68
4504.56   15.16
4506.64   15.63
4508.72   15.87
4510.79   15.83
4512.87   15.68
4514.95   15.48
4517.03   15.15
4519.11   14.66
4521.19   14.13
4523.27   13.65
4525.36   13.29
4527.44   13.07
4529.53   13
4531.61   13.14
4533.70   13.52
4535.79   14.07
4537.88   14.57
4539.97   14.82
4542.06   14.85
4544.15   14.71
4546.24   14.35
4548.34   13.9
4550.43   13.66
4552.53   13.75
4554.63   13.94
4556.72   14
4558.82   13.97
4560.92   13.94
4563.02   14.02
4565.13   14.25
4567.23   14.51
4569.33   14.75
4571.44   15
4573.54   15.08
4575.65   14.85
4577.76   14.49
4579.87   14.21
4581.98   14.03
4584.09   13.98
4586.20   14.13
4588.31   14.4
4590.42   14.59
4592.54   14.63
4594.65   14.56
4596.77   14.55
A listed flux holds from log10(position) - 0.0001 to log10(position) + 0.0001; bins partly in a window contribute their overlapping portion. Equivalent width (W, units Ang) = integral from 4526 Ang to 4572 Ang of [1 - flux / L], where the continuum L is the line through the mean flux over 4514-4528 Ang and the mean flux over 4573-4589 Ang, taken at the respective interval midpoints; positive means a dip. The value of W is 0.8 Ang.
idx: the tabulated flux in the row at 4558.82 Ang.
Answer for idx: 13.97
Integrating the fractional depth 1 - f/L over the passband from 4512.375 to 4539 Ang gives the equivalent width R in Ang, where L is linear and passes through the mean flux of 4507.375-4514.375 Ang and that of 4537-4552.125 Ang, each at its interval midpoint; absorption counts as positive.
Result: 1.90 Ang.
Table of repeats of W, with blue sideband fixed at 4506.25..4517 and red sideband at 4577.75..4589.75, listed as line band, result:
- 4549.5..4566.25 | 0.88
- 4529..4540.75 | 1.01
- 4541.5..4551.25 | 0.44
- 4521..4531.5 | 1.38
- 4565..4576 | -0.23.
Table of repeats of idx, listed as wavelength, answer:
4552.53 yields 13.75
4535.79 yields 14.07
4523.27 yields 13.65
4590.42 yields 14.59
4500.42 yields 14.26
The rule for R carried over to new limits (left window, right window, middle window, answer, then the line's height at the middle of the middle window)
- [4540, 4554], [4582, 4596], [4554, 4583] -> -0.1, 14.3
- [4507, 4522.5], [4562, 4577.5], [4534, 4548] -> 0.4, 15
